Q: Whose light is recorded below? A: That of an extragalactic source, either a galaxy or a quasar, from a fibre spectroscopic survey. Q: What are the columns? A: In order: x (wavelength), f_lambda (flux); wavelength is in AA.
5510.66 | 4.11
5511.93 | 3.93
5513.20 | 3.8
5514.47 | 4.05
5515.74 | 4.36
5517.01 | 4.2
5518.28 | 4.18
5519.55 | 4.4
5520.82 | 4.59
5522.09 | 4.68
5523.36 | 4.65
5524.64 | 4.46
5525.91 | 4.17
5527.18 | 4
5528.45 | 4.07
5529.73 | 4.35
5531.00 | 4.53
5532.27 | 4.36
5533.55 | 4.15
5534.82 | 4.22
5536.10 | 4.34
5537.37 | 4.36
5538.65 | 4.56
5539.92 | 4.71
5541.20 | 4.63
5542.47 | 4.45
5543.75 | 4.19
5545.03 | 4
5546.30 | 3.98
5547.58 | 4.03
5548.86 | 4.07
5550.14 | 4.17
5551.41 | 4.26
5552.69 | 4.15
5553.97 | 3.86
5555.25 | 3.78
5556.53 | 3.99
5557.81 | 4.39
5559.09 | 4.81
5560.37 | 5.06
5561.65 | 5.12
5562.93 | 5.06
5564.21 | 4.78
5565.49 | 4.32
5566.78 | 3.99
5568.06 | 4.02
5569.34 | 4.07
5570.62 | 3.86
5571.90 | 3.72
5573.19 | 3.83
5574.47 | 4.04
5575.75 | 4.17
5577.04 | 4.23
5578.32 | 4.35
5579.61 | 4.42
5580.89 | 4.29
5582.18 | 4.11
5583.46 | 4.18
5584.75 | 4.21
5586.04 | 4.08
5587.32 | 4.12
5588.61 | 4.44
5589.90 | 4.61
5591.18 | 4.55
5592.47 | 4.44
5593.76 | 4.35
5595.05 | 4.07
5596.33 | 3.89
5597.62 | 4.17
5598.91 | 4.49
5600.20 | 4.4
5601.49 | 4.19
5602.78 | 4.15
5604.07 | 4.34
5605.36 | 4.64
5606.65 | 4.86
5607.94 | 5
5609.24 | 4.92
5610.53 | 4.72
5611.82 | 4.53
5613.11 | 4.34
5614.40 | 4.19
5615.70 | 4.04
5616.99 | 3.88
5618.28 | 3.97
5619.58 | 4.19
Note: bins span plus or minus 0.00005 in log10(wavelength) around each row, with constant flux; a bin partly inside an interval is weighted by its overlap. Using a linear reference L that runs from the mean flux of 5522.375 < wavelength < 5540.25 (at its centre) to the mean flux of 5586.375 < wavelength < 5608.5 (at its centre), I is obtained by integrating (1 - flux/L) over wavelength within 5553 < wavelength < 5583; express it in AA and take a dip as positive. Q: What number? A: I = 0.70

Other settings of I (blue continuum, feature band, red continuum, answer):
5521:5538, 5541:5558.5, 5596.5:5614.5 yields 1.0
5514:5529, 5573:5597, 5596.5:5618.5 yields 0.8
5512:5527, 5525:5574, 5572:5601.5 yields 0.0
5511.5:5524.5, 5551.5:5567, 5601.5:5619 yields -0.3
